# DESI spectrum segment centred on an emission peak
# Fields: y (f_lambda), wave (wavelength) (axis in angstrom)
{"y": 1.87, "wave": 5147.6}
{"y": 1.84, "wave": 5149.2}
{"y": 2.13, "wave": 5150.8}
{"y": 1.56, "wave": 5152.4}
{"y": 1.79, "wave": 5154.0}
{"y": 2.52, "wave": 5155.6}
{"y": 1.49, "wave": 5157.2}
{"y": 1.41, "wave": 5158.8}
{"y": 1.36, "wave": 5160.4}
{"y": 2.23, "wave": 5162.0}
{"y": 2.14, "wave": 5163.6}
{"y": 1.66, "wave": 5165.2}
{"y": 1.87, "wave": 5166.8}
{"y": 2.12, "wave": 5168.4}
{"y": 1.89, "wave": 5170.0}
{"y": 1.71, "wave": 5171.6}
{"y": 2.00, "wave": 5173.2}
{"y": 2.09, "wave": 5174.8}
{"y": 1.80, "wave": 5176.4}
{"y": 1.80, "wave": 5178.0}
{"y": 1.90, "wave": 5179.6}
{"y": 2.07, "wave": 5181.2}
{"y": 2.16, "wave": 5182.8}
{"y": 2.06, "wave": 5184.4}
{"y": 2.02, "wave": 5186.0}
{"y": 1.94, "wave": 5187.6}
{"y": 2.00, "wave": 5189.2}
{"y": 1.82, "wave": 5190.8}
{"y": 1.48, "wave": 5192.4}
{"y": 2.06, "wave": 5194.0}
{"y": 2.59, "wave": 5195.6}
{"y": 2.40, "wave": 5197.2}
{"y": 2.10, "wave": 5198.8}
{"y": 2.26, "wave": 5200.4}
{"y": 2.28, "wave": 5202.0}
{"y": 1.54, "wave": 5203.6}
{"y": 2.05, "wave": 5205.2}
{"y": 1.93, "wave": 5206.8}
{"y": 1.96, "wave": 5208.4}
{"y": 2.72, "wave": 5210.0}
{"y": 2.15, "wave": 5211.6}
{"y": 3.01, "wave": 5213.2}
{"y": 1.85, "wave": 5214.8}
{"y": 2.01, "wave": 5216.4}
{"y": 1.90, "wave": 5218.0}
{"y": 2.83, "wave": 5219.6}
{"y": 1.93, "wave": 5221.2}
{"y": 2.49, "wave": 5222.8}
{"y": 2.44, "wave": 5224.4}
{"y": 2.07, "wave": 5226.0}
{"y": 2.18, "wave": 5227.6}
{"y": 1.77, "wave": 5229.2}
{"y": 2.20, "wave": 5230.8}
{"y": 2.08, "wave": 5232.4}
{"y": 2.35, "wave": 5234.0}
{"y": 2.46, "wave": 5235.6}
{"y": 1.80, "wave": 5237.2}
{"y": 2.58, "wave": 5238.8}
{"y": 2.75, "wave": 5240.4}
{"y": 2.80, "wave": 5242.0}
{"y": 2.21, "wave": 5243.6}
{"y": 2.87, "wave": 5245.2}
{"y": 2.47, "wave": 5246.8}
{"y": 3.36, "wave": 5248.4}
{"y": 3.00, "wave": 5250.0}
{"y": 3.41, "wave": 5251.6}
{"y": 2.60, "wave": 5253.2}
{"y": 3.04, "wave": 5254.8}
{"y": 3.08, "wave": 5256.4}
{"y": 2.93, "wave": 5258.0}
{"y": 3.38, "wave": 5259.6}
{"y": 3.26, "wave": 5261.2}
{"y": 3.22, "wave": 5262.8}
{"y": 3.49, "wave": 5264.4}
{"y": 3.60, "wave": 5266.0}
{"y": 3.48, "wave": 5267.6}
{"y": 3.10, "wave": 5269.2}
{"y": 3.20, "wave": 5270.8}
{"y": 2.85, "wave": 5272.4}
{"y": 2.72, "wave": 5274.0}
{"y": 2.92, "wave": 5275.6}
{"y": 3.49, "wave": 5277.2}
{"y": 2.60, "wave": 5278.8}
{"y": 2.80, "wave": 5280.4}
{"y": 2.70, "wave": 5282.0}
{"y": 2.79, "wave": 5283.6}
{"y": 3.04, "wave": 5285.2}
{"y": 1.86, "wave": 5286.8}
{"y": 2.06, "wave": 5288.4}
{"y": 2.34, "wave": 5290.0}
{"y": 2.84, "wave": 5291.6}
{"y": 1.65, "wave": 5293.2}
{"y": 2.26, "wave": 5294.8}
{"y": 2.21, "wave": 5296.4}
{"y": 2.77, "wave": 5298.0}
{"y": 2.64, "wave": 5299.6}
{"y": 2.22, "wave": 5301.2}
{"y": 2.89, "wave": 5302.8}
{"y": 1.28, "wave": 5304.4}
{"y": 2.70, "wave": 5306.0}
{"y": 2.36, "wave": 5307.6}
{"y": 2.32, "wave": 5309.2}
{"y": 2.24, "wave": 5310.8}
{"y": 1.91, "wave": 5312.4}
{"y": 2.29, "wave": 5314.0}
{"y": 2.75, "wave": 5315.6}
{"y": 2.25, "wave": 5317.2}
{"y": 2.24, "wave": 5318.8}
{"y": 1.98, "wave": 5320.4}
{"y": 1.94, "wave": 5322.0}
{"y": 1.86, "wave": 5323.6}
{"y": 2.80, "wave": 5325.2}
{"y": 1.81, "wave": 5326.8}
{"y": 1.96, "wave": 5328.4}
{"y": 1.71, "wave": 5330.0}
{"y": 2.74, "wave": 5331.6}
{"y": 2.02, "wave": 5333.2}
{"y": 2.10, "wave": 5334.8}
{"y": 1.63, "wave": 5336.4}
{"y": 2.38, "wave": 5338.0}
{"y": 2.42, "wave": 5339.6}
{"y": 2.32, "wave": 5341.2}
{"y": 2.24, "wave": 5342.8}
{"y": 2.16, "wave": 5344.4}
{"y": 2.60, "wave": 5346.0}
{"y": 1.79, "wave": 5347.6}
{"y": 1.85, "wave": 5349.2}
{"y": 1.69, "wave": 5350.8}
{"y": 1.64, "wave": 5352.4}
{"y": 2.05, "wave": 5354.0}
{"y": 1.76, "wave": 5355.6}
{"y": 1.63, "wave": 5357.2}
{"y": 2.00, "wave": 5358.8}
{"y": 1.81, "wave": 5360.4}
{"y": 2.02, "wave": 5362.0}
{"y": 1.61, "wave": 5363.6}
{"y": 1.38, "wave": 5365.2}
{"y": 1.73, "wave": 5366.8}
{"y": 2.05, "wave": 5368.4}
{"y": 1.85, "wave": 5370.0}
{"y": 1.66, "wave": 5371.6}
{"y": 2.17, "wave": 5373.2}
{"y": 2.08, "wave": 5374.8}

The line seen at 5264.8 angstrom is Mg II 2798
